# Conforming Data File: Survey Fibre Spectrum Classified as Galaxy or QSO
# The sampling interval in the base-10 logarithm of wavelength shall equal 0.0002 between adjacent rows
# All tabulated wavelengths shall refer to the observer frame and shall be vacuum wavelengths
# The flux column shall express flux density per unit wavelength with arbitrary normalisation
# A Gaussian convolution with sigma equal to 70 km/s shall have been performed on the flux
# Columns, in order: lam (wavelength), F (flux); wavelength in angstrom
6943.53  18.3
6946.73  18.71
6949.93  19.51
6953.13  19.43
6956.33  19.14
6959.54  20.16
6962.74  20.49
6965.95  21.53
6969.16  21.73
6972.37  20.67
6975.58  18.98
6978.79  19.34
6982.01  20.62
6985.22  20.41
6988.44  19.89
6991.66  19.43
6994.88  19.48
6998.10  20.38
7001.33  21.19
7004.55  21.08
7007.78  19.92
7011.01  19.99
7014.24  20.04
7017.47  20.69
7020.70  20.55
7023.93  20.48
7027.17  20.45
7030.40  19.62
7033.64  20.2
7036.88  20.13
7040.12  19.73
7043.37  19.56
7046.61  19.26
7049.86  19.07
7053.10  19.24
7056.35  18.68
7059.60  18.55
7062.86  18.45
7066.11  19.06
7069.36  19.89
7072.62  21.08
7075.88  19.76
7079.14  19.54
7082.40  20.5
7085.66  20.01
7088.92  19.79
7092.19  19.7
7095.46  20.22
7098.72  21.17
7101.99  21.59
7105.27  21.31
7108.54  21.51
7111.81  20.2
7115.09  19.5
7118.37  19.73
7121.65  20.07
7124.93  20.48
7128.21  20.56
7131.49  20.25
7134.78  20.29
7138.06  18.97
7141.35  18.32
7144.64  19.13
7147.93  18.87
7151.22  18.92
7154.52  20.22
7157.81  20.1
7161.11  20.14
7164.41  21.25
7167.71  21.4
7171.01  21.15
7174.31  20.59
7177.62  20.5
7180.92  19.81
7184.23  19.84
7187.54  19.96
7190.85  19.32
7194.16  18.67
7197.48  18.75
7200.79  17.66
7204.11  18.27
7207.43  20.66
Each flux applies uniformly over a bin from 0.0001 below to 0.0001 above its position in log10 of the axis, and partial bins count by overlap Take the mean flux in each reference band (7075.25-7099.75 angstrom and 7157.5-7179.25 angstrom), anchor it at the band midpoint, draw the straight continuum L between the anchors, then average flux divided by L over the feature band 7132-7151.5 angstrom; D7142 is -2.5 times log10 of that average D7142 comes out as 0.08 mag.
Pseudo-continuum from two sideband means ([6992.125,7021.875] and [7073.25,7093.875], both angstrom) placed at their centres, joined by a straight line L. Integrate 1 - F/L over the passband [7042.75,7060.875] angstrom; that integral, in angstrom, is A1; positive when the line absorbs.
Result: 1.0 angstrom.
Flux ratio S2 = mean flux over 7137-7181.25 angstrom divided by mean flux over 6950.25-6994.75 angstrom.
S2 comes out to 0.99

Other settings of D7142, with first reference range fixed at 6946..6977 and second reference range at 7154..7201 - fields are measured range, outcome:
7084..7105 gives -0.023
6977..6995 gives 0.010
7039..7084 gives 0.033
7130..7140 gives 0.014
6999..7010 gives -0.031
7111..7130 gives -0.003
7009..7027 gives -0.015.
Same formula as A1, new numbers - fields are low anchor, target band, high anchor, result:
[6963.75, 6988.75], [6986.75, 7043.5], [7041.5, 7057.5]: -1.2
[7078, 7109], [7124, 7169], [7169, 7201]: 0.4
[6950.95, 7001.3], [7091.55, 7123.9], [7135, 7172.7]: -0.9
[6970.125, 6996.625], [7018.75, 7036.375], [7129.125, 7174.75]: -0.3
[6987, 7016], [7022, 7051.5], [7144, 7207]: 0.3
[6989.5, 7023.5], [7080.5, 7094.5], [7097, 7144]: 0.2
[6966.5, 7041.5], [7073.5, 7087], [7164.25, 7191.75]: 0.2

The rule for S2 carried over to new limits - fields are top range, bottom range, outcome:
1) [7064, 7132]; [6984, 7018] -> 1.00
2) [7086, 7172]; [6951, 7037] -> 1.00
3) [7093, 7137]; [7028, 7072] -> 1.06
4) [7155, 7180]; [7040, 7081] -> 1.07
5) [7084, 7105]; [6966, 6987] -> 1.00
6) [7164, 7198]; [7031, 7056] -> 1.03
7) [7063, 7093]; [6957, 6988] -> 0.97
